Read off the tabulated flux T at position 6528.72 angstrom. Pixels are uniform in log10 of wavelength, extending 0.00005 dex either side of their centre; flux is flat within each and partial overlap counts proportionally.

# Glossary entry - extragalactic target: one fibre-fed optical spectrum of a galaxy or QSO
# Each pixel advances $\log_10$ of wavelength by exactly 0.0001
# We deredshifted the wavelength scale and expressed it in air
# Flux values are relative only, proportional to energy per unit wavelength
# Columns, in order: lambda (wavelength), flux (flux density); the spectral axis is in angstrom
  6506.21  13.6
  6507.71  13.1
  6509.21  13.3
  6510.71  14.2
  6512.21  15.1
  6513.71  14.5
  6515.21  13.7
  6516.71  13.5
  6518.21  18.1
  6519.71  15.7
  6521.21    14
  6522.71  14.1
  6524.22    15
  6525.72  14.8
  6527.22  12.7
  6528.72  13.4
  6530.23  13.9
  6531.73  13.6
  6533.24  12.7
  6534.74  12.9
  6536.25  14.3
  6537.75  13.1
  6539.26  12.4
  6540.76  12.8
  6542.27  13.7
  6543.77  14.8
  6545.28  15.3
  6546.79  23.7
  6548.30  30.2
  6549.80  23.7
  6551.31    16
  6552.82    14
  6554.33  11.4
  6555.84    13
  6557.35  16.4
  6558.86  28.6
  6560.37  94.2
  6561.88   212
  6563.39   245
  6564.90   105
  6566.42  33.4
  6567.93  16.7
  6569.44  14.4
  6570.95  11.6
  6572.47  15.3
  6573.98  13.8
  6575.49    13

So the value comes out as 13.4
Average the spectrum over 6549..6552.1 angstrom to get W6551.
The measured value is 20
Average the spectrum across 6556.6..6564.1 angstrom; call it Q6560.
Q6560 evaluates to 119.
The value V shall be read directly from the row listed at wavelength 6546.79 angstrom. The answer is 23.7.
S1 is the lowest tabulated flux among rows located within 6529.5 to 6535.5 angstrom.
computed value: 12.7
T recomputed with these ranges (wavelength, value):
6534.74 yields 12.9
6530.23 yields 13.9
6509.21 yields 13.3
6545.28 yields 15.3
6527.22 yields 12.7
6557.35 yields 16.4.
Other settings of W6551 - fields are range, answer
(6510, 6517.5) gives 14.2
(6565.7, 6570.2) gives 21.4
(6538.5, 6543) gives 13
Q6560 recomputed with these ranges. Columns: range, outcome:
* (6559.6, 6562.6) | 152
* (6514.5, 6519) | 15.1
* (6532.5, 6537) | 13.3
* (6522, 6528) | 14.1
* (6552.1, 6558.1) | 13.7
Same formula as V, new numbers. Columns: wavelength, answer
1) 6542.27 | 13.7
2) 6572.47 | 15.3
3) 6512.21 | 15.1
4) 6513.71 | 14.5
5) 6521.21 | 14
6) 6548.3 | 30.2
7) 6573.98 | 13.8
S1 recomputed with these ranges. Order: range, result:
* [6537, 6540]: 12.4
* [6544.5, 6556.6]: 11.4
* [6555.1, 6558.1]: 13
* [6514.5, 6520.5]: 13.5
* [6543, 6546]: 14.8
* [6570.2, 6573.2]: 11.6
